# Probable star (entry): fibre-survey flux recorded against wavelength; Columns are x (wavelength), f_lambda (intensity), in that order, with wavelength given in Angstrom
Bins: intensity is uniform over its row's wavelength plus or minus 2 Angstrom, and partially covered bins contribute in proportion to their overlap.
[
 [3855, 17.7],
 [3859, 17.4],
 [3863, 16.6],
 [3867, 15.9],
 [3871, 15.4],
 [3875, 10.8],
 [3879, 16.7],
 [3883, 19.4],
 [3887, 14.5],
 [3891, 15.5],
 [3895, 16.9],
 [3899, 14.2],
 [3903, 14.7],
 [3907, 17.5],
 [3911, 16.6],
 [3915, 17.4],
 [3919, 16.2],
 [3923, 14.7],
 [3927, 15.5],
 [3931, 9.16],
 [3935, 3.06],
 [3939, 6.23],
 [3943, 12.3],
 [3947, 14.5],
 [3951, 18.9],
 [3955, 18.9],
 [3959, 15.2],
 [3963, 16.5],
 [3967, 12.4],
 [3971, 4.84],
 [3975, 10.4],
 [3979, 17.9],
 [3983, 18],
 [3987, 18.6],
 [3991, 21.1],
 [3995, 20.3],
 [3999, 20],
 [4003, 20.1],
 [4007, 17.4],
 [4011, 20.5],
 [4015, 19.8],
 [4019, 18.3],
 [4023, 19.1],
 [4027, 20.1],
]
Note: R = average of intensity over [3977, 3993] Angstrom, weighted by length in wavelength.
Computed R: 18.9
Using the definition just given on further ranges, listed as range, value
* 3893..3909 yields 15.8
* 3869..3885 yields 15.6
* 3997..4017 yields 19.6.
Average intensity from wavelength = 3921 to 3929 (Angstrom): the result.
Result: 15.1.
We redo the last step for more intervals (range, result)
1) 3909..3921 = 16.7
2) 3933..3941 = 4.65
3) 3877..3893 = 16.5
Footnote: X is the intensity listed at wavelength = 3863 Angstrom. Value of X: 16.6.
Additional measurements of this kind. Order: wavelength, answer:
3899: 14.2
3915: 17.4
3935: 3.06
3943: 12.3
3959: 15.2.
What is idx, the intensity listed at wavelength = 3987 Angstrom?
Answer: 18.6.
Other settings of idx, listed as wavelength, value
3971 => 4.84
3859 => 17.4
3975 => 10.4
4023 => 19.1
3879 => 16.7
